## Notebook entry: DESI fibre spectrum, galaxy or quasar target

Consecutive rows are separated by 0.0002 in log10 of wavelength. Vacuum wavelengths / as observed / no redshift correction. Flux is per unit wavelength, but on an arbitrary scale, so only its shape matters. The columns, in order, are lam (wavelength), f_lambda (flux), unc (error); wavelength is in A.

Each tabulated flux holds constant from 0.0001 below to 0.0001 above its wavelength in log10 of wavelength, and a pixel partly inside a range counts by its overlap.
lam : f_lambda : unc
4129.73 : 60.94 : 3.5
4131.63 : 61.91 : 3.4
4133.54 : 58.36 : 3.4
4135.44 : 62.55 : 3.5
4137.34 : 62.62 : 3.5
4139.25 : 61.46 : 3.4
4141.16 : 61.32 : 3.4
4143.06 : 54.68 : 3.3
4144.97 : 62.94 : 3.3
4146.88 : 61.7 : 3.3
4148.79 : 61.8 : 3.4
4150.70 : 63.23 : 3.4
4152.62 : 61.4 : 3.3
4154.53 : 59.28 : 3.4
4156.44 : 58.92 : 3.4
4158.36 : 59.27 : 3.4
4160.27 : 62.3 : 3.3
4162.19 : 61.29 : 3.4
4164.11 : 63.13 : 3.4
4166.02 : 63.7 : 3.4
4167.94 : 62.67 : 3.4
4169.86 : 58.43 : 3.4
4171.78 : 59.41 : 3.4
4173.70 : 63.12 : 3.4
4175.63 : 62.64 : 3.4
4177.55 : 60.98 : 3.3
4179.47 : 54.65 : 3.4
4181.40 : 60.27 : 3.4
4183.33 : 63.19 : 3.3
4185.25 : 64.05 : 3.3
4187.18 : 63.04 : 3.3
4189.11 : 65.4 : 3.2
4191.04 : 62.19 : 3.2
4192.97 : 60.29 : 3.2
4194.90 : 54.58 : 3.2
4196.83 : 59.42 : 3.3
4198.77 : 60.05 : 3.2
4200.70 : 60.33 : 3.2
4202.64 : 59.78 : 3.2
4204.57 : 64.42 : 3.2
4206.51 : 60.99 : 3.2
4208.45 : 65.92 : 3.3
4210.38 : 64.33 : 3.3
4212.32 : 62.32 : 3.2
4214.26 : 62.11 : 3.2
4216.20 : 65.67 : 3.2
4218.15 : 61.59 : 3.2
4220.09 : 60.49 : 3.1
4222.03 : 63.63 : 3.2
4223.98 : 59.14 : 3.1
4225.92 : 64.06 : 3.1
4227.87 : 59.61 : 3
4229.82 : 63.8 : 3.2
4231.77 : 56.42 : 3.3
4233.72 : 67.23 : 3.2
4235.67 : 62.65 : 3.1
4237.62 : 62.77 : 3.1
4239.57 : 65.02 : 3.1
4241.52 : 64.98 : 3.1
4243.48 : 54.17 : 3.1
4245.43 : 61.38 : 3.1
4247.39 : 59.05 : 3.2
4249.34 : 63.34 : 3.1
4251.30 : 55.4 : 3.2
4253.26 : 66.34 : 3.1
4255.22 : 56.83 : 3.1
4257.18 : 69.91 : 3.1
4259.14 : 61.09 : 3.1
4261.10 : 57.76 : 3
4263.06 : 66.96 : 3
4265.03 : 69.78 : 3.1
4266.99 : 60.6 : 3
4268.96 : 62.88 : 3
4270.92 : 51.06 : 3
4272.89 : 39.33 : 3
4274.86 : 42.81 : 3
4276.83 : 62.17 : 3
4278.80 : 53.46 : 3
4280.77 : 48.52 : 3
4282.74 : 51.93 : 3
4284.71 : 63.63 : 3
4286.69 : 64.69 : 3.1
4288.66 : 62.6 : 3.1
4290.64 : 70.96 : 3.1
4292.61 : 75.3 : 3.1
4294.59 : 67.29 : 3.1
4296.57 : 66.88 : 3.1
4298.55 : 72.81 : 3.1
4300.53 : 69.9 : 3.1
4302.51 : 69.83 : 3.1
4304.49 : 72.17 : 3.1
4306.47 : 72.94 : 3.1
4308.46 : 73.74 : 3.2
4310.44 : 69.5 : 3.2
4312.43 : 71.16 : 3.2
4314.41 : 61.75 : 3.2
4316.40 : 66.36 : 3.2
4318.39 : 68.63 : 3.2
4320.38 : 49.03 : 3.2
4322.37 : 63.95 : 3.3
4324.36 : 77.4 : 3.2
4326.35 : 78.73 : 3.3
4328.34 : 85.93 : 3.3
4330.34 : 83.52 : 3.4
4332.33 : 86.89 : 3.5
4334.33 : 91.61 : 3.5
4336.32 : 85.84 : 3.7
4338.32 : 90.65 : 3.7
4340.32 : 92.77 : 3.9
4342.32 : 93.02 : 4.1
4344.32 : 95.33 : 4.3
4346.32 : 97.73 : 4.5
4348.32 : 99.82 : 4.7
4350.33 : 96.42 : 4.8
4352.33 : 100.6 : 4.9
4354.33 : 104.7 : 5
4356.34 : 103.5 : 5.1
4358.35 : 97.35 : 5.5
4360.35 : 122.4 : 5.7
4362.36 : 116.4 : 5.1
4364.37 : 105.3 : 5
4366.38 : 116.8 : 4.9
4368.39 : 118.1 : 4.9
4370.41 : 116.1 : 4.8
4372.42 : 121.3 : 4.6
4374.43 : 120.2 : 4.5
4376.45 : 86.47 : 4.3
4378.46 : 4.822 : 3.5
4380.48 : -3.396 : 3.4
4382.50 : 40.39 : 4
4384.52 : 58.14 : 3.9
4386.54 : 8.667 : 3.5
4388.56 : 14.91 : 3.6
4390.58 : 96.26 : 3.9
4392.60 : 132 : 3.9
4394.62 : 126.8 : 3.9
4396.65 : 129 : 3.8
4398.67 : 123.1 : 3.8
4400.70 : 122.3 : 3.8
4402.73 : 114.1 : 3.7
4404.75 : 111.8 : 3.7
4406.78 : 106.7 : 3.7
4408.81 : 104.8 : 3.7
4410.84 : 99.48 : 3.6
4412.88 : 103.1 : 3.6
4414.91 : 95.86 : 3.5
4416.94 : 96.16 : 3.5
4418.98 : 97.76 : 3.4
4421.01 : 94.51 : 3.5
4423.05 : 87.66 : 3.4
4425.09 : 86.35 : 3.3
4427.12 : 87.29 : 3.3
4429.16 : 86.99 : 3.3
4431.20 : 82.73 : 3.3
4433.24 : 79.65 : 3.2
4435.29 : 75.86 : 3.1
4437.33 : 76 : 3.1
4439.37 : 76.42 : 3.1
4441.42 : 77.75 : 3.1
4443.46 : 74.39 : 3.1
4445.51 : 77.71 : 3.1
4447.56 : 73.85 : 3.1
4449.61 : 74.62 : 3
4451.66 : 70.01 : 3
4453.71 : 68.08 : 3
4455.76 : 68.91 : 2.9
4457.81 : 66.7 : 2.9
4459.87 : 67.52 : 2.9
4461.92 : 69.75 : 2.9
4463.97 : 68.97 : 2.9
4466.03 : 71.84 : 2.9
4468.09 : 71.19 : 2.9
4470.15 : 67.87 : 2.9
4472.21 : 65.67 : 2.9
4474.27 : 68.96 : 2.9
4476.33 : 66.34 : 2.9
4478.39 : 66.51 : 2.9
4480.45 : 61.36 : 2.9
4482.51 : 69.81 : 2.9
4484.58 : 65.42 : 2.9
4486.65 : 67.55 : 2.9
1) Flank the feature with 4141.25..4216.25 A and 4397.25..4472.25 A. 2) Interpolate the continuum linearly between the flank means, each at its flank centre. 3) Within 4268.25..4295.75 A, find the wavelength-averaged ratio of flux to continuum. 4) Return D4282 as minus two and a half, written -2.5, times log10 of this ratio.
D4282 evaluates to 0.21 mag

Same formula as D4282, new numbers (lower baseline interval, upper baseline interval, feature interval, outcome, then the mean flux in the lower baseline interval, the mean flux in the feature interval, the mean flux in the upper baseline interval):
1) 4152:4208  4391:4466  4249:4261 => 0.133 mag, 61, 61.8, 90.1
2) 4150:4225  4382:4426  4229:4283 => 0.204 mag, 61.5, 59.3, 93.8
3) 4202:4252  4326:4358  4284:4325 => 0.215 mag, 62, 68.1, 93.3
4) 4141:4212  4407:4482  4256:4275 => 0.140 mag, 61.2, 58.9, 78.8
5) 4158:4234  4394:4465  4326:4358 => -0.184 mag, 61.6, 93.3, 88.9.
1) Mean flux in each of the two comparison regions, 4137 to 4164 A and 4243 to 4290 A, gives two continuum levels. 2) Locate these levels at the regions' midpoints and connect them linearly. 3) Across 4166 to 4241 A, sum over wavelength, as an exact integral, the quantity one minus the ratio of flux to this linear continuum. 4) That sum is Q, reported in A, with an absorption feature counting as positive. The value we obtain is -2.41 A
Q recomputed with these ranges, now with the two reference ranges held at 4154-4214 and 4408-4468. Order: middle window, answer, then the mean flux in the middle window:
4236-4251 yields 1.06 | 61.3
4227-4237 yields 0.47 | 62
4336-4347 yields -2.87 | 92.8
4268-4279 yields 2.65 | 51.8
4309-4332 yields 0.29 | 71.1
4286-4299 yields 0.23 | 68.6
